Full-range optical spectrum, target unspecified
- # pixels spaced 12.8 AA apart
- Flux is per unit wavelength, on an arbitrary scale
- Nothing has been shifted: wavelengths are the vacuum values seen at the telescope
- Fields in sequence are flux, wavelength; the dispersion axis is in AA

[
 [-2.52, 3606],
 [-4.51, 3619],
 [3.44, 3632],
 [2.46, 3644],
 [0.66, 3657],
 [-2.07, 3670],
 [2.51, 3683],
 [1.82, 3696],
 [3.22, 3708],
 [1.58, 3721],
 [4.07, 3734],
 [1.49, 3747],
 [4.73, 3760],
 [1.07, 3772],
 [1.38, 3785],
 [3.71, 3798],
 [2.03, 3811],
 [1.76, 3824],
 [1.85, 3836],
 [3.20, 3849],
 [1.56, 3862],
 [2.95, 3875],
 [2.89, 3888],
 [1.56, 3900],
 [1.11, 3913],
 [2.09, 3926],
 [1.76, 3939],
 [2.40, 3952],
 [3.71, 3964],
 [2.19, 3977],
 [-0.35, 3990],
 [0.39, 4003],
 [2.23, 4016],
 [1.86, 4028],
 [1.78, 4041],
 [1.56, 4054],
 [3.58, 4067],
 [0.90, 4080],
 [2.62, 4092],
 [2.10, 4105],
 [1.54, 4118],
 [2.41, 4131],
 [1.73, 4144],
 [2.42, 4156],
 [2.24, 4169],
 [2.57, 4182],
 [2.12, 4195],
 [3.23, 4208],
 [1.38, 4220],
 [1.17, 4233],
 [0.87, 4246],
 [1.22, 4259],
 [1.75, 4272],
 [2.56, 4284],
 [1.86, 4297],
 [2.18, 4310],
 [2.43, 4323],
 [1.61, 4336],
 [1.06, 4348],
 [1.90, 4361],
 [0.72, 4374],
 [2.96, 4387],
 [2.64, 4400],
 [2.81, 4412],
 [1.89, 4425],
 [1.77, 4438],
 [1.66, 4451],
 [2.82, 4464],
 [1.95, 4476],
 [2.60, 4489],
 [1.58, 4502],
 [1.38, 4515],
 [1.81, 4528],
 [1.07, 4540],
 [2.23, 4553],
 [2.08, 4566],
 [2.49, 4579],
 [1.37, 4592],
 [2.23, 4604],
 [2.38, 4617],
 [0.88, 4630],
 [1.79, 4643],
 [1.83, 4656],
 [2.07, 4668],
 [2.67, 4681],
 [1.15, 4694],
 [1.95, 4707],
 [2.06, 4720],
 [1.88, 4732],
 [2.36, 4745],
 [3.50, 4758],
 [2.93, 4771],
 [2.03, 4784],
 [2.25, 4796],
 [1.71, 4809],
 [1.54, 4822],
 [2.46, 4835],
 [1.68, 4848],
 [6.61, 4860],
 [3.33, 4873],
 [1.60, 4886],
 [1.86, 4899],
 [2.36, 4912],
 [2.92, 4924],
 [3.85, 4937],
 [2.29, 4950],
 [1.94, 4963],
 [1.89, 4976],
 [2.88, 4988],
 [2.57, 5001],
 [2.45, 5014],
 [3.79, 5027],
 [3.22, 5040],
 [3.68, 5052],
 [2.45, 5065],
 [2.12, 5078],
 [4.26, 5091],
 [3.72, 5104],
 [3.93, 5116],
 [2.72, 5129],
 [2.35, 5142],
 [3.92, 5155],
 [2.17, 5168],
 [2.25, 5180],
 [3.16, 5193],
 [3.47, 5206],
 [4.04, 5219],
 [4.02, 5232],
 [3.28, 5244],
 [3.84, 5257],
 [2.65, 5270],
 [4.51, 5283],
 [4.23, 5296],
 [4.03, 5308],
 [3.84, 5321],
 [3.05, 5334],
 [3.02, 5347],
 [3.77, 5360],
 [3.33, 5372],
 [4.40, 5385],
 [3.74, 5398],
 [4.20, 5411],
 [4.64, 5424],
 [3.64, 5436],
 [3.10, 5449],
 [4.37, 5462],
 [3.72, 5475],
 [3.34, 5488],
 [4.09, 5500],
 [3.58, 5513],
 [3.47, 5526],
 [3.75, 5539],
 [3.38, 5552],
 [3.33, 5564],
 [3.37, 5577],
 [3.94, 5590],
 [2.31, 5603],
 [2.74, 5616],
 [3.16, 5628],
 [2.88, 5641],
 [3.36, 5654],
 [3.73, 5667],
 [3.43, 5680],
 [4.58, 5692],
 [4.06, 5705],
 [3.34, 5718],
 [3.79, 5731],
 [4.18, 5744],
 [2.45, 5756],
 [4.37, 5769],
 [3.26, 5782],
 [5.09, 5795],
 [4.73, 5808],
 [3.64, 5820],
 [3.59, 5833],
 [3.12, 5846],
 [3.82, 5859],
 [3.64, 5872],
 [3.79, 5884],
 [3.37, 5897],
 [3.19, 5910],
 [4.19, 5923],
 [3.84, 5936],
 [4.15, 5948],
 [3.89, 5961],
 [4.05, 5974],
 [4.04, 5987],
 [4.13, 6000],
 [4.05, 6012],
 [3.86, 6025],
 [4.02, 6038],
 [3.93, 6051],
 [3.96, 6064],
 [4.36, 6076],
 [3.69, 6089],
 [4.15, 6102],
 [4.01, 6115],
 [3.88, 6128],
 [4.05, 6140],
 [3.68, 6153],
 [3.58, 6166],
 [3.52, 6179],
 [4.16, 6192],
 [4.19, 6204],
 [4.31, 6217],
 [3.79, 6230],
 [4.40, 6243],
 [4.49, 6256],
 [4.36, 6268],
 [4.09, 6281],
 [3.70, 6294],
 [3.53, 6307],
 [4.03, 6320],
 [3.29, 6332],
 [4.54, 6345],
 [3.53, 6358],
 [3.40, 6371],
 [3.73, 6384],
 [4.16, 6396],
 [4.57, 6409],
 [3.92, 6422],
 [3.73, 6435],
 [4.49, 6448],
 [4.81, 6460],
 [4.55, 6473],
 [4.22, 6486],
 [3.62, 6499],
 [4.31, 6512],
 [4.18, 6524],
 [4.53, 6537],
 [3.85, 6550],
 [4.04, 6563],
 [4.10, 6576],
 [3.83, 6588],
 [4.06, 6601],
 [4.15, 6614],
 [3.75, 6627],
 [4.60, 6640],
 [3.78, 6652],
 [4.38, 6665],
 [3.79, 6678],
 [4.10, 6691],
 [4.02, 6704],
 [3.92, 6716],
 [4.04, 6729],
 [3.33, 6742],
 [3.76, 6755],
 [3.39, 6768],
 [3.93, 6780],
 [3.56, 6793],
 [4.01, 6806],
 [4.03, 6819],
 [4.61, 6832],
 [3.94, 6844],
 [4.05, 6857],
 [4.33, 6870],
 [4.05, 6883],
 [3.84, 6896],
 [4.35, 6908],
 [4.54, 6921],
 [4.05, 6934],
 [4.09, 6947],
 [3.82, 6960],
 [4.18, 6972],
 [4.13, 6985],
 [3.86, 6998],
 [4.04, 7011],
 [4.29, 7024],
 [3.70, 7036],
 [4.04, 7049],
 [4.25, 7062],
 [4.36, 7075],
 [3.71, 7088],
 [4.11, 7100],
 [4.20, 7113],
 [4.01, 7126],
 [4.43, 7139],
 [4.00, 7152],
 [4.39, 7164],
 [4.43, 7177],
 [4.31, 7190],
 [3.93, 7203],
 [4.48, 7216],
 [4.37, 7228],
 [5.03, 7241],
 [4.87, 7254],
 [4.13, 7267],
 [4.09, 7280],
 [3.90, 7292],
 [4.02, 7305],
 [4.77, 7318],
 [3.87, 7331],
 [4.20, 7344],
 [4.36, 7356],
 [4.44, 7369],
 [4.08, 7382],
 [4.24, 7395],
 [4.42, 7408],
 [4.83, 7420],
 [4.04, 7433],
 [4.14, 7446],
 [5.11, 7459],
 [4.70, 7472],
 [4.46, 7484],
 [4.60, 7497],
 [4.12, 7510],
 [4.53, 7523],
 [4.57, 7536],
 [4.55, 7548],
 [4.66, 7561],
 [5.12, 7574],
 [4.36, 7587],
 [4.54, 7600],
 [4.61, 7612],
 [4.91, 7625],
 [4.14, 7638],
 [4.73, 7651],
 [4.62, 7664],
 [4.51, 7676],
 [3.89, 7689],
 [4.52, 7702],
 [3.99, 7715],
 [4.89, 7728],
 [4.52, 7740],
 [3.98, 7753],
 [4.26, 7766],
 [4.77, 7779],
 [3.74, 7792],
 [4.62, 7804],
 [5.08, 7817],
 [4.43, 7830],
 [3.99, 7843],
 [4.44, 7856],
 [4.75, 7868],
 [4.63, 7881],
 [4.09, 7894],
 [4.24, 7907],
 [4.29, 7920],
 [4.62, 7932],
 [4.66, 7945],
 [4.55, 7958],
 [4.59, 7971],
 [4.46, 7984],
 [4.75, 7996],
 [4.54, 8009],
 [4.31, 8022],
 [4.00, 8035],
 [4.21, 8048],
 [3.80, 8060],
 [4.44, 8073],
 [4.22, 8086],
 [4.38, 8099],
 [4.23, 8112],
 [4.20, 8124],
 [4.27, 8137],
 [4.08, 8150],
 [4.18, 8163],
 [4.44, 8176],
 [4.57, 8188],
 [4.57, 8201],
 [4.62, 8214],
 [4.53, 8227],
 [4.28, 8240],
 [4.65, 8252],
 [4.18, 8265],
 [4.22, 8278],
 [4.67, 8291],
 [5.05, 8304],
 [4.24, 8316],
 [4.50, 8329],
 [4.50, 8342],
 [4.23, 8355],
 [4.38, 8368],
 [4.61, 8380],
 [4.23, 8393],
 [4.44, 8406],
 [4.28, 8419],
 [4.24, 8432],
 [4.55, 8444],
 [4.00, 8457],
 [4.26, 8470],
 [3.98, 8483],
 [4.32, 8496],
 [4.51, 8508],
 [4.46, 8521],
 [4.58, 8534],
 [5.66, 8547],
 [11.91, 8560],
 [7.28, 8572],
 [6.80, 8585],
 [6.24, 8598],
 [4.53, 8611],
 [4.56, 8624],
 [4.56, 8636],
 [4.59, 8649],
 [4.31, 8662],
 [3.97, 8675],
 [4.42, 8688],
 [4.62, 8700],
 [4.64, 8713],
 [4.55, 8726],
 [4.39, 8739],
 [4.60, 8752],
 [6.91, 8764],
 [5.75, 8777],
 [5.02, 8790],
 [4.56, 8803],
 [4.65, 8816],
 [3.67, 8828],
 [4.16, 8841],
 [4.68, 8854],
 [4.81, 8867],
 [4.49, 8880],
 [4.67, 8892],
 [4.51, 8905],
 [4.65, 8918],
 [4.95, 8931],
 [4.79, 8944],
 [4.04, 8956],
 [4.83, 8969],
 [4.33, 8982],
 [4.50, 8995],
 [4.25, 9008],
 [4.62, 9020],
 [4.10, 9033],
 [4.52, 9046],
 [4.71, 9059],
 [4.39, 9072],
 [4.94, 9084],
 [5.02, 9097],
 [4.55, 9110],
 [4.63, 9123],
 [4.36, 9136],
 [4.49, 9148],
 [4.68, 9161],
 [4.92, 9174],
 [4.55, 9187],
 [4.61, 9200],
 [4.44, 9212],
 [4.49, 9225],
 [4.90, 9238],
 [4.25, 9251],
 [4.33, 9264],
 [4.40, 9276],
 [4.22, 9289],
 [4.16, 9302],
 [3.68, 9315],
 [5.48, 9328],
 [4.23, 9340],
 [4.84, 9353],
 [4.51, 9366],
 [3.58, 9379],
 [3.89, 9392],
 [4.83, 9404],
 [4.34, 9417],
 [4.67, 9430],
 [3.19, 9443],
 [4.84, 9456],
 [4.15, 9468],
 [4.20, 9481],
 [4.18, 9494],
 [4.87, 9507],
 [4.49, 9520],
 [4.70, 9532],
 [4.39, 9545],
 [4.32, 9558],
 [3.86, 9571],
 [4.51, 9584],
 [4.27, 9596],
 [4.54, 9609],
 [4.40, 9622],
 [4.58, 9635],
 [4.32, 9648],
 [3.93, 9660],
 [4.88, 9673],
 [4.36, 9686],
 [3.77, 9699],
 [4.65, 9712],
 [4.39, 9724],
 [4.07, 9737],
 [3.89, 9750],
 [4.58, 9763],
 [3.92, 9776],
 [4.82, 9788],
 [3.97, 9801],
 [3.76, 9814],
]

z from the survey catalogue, 0.30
